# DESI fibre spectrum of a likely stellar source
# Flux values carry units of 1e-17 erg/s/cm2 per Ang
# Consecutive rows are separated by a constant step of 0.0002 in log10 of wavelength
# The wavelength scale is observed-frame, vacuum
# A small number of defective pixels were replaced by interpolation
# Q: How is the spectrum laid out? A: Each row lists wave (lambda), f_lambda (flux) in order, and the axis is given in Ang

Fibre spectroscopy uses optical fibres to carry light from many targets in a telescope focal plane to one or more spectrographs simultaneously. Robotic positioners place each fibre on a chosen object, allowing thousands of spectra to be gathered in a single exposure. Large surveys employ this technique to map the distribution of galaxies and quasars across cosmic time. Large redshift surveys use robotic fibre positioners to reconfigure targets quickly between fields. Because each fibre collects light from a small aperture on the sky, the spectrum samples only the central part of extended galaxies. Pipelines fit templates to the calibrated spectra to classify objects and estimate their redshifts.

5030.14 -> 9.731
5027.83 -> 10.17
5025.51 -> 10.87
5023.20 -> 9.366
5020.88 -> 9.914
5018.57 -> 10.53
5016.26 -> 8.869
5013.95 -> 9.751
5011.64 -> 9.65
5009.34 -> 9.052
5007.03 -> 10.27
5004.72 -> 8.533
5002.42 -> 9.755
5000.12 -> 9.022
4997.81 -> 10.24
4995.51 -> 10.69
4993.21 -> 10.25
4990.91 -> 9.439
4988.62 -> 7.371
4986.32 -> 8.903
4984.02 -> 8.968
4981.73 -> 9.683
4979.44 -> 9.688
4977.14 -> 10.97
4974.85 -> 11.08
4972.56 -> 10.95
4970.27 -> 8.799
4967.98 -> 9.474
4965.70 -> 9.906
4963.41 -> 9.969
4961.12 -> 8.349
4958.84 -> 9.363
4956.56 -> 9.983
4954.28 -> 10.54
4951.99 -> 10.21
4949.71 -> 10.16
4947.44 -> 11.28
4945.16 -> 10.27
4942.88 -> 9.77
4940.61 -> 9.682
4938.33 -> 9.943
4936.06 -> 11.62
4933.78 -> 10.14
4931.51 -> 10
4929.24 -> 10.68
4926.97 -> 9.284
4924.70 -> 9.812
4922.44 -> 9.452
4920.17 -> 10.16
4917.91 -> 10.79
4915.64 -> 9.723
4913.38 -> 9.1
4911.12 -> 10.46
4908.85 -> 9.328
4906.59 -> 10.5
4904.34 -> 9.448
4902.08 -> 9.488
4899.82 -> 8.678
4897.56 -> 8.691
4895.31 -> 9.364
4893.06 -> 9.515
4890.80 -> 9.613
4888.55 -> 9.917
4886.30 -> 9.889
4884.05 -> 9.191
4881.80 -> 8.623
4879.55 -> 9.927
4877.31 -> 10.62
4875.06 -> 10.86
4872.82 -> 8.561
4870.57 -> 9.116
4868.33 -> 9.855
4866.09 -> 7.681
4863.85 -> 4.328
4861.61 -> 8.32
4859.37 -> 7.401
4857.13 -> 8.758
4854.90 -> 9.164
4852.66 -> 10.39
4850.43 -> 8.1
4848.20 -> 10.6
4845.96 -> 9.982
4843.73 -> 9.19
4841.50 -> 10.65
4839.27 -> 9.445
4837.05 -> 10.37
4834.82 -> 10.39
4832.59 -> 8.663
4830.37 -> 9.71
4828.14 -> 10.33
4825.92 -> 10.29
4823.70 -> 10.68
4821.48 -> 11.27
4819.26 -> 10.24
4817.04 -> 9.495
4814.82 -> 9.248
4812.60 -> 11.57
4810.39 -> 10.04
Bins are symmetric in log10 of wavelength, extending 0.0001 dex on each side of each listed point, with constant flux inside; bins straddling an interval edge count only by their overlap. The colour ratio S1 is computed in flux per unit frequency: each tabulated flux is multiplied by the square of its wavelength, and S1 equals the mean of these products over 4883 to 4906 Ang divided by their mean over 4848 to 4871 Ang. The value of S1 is 1.13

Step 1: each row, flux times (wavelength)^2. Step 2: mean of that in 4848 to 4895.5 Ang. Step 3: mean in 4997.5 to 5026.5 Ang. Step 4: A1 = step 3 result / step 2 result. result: 1.13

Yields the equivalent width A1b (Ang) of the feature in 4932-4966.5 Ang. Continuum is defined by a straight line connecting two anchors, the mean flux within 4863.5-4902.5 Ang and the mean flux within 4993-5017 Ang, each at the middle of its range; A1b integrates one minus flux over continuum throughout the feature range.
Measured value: -2.37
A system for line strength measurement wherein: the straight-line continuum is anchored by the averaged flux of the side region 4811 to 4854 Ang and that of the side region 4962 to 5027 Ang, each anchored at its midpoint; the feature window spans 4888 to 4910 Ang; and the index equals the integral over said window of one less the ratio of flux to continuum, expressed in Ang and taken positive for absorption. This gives 1.0 Ang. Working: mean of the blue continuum 10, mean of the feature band 9.44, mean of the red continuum 9.71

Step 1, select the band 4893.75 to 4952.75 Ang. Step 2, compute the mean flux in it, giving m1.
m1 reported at 9.92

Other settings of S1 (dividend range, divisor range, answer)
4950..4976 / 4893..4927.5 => 1.05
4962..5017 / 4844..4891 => 1.11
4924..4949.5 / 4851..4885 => 1.19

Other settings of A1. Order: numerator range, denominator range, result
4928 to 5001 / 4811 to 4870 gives 1.10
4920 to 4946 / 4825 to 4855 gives 1.06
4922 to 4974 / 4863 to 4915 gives 1.10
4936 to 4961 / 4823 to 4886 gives 1.13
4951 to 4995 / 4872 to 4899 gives 1.05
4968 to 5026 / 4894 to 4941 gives 1.02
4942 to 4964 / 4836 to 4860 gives 1.10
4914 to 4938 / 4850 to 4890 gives 1.16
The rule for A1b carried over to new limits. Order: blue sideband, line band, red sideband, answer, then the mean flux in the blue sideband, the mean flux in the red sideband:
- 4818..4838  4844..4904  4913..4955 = 6.3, 10.2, 10.2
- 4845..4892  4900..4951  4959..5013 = -3.7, 9.09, 9.61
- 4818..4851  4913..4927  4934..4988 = 0.2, 10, 9.96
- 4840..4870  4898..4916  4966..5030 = -0.8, 8.81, 9.72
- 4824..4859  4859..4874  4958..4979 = 2.8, 9.71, 9.87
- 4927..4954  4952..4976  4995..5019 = 0.5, 10.3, 9.62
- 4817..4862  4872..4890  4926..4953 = 0.4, 9.71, 10.3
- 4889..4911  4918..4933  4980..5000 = -0.8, 9.46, 9.43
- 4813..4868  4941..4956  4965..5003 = -1.1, 9.39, 9.71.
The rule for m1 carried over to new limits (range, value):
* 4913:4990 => 9.89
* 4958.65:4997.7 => 9.66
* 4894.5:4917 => 9.49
